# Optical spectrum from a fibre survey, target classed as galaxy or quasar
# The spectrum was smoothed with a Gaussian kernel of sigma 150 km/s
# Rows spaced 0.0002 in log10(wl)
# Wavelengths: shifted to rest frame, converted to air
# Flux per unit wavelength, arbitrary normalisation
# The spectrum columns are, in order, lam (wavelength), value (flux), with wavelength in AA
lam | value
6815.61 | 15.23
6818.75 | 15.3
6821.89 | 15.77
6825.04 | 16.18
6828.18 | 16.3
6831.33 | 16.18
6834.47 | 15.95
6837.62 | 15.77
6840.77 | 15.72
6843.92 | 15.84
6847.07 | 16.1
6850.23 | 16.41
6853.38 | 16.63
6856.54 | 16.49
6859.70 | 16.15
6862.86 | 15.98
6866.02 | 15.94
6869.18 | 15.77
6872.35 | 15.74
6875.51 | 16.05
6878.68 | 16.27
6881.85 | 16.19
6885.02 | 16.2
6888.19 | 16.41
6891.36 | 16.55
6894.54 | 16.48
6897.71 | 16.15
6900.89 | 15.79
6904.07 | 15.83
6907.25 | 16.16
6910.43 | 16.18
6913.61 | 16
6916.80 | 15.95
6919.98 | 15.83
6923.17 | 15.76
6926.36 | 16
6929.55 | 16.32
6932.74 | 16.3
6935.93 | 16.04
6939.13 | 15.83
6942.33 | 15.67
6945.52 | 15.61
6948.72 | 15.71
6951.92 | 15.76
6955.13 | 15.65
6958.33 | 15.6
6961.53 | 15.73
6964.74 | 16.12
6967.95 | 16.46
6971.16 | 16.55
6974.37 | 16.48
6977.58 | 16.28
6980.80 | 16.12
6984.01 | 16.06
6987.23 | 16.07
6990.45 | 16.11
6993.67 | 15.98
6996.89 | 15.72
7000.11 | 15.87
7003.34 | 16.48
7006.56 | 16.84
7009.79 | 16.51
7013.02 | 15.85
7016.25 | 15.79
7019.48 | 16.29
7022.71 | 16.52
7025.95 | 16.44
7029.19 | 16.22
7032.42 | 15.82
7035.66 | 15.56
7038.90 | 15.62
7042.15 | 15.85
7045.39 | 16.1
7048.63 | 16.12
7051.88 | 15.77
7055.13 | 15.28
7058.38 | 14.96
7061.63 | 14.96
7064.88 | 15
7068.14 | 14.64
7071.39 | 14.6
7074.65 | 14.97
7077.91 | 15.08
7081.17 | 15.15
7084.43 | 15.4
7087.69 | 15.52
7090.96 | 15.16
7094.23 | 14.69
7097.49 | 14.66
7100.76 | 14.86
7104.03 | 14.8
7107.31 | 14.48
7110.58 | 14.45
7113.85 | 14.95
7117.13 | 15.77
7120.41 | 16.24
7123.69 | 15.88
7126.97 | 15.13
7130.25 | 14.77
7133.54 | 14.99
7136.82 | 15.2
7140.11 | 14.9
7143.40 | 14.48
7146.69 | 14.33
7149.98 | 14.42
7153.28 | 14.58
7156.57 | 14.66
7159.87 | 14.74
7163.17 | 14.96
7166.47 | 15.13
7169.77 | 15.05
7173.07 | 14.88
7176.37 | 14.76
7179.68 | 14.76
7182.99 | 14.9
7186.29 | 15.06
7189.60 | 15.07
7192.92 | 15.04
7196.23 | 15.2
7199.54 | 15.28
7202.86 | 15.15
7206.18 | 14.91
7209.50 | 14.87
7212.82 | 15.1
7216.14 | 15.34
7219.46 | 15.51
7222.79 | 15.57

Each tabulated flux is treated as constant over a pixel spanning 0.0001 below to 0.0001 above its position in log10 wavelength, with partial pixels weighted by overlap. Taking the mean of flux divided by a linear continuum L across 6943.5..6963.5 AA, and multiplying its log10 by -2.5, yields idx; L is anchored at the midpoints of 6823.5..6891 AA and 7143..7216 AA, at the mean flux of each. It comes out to 0.004 mag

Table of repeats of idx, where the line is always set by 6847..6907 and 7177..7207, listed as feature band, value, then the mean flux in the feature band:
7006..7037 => -0.036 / 16.2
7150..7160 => 0.041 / 14.6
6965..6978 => -0.040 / 16.4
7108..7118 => 0.026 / 15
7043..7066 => 0.003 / 15.5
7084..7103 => 0.026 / 15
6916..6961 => 0.006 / 15.9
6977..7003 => -0.019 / 16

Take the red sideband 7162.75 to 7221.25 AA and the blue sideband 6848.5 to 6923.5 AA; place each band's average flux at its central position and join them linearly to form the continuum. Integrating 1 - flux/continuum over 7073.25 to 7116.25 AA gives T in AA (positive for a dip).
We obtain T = 1.3 AA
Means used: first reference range 16.1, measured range 15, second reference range 15.1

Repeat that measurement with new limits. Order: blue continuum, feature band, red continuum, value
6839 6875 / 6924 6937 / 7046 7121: -0.3 AA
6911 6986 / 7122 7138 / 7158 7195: 0.0 AA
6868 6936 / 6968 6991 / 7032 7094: -0.8 AA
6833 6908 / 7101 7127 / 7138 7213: -0.1 AA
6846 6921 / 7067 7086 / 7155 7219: 0.5 AA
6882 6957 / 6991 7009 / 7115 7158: -0.6 AA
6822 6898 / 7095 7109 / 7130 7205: 0.4 AA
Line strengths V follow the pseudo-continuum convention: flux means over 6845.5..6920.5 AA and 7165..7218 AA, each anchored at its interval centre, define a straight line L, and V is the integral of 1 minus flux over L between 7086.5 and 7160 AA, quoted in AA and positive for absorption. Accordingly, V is 1.6 AA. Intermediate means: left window 16.1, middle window 14.9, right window 15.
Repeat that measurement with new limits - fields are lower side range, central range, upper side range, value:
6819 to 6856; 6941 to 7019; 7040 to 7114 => -2.78 AA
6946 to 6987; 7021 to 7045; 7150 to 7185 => -0.58 AA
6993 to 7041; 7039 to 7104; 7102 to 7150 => 1.49 AA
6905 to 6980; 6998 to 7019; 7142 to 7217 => -0.70 AA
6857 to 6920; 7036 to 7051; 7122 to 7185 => -0.49 AA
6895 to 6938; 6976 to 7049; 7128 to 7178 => -2.65 AA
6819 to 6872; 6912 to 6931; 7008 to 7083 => -0.11 AA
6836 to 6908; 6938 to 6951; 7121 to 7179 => 0.08 AA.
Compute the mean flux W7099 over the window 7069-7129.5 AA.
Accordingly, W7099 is 15.1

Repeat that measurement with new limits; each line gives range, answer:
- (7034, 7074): 15.4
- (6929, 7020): 16.1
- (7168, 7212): 15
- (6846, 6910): 16.2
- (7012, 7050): 16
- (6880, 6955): 16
